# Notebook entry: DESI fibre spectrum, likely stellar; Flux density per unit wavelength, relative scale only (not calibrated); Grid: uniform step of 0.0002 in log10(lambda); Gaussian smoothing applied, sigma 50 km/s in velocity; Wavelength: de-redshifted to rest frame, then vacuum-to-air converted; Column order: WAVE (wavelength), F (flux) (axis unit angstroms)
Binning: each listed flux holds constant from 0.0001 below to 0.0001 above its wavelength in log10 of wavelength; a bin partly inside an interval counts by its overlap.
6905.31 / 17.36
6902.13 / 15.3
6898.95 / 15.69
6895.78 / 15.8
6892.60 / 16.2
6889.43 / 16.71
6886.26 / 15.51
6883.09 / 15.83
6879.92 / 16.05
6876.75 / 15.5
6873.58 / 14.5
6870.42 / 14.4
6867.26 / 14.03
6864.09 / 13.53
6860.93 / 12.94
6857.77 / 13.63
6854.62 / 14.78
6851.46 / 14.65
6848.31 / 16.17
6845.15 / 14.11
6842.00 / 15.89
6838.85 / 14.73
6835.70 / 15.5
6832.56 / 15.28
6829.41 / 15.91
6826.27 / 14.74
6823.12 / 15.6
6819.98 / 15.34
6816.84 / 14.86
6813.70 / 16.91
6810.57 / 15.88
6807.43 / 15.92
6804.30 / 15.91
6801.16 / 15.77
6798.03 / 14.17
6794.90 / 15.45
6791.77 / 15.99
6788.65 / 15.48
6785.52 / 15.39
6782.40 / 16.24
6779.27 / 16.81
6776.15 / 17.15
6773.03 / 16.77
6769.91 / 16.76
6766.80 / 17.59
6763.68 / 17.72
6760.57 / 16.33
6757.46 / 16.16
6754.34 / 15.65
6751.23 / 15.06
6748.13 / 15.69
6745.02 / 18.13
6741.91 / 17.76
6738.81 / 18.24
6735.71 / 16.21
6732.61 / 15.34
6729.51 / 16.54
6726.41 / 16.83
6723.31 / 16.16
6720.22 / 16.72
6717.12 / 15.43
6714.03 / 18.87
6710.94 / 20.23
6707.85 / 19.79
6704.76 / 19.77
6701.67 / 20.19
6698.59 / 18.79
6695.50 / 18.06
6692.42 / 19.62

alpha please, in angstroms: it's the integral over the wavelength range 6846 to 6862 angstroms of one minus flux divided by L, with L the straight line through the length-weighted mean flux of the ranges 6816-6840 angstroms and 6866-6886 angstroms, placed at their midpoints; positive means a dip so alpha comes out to 0.7 angstroms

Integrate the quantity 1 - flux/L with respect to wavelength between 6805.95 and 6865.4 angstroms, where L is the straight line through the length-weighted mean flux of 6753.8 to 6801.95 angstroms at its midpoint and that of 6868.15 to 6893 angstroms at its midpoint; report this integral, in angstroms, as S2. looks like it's 2.85 angstroms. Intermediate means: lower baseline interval 16.2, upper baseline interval 15.5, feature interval 15.1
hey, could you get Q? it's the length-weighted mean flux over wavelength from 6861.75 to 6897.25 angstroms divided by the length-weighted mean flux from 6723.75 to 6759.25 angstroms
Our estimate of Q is 0.92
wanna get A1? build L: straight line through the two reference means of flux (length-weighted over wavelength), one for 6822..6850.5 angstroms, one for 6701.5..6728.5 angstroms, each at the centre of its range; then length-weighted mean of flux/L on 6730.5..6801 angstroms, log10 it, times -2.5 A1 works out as 0.04 mag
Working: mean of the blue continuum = 18.1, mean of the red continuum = 15.3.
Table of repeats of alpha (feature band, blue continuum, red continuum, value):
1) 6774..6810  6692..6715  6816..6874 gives 1.4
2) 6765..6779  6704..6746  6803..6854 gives -0.4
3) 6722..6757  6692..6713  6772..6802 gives 2.7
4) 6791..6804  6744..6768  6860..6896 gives 0.5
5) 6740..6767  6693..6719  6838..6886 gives 1.5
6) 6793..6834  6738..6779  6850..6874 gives -0.5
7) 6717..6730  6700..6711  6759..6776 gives 1.8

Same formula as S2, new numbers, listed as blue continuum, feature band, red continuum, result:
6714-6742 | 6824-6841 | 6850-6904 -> 0.26 angstroms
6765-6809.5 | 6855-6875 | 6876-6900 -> 2.61 angstroms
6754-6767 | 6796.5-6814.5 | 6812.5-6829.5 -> 0.09 angstroms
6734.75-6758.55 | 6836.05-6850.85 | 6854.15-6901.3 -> 0.22 angstroms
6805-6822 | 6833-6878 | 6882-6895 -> 3.76 angstroms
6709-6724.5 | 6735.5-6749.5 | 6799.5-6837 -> -0.19 angstroms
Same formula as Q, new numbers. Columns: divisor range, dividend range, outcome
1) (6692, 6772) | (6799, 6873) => 0.86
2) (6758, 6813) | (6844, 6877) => 0.88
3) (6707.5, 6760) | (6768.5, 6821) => 0.94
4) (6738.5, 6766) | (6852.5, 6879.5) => 0.85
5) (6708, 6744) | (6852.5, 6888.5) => 0.85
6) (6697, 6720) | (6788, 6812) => 0.83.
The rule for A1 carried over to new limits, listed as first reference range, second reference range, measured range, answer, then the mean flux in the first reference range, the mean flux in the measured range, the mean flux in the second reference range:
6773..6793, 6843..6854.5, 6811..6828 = 0.001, 16.2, 15.5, 15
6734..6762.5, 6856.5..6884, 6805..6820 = -0.026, 16.6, 15.8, 14.5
